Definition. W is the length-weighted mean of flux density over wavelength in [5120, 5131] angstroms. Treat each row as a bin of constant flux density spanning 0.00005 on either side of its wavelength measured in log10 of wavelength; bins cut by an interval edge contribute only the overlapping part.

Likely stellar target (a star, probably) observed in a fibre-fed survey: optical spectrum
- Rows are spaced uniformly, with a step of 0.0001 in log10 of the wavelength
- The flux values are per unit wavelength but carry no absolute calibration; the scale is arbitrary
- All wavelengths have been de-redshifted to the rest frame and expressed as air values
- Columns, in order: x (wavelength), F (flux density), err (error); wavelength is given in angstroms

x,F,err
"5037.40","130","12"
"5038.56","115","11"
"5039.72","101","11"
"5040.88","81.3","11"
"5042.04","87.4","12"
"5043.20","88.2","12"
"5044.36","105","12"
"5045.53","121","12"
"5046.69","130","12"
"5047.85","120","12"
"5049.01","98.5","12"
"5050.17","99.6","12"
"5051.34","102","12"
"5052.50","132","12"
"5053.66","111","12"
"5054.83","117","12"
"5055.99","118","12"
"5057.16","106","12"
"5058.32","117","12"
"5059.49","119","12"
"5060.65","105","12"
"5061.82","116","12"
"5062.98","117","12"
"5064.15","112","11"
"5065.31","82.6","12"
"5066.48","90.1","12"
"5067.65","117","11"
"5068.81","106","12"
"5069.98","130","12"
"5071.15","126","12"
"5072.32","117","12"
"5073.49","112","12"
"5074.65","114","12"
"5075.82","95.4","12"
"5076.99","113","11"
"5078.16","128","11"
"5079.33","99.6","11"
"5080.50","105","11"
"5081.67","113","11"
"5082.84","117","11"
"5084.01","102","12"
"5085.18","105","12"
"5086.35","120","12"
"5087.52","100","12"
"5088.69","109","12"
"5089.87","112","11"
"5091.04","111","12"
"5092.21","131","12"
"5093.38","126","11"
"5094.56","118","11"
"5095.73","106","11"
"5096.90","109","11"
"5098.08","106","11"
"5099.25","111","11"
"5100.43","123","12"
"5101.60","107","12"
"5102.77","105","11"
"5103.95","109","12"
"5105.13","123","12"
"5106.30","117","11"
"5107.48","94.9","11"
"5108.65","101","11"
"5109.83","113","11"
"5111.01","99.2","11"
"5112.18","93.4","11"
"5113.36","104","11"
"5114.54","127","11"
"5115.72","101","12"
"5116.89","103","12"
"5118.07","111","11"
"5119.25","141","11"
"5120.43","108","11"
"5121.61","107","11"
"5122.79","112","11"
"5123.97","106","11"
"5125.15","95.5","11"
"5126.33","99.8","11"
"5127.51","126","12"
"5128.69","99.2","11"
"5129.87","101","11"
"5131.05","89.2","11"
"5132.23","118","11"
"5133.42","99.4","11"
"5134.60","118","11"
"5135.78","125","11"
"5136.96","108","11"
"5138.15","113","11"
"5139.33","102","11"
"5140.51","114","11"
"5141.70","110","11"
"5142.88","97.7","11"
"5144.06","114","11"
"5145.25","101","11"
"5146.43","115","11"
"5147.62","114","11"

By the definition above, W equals 105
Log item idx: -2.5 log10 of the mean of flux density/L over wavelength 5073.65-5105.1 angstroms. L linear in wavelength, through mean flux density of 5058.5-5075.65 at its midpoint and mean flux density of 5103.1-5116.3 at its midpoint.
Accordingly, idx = -0.022 mag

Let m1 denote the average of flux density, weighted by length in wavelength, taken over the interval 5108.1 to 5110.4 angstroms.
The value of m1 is 107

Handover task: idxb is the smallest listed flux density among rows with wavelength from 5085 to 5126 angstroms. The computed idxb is 93.4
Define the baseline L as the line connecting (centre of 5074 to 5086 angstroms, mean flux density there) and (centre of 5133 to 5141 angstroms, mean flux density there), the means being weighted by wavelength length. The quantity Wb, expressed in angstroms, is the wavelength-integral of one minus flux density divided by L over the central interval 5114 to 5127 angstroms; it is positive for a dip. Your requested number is 0.1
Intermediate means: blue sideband 109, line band 110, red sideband 112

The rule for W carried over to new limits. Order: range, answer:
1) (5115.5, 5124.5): 112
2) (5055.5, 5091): 111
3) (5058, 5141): 110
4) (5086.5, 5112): 111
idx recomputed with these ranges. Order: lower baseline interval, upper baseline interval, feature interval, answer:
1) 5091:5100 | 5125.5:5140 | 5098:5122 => 0.024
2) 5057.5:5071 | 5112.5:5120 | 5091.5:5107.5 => -0.012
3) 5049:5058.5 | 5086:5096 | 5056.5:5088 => 0.026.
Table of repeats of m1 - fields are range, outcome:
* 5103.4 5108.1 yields 111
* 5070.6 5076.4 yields 113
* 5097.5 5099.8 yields 109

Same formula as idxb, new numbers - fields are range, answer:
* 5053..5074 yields 82.6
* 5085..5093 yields 100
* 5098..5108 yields 94.9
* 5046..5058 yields 98.5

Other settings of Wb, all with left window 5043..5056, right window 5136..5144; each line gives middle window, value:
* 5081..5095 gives -0.35 angstroms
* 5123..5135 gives 0.44 angstroms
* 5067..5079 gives -0.43 angstroms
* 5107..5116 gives 0.45 angstroms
